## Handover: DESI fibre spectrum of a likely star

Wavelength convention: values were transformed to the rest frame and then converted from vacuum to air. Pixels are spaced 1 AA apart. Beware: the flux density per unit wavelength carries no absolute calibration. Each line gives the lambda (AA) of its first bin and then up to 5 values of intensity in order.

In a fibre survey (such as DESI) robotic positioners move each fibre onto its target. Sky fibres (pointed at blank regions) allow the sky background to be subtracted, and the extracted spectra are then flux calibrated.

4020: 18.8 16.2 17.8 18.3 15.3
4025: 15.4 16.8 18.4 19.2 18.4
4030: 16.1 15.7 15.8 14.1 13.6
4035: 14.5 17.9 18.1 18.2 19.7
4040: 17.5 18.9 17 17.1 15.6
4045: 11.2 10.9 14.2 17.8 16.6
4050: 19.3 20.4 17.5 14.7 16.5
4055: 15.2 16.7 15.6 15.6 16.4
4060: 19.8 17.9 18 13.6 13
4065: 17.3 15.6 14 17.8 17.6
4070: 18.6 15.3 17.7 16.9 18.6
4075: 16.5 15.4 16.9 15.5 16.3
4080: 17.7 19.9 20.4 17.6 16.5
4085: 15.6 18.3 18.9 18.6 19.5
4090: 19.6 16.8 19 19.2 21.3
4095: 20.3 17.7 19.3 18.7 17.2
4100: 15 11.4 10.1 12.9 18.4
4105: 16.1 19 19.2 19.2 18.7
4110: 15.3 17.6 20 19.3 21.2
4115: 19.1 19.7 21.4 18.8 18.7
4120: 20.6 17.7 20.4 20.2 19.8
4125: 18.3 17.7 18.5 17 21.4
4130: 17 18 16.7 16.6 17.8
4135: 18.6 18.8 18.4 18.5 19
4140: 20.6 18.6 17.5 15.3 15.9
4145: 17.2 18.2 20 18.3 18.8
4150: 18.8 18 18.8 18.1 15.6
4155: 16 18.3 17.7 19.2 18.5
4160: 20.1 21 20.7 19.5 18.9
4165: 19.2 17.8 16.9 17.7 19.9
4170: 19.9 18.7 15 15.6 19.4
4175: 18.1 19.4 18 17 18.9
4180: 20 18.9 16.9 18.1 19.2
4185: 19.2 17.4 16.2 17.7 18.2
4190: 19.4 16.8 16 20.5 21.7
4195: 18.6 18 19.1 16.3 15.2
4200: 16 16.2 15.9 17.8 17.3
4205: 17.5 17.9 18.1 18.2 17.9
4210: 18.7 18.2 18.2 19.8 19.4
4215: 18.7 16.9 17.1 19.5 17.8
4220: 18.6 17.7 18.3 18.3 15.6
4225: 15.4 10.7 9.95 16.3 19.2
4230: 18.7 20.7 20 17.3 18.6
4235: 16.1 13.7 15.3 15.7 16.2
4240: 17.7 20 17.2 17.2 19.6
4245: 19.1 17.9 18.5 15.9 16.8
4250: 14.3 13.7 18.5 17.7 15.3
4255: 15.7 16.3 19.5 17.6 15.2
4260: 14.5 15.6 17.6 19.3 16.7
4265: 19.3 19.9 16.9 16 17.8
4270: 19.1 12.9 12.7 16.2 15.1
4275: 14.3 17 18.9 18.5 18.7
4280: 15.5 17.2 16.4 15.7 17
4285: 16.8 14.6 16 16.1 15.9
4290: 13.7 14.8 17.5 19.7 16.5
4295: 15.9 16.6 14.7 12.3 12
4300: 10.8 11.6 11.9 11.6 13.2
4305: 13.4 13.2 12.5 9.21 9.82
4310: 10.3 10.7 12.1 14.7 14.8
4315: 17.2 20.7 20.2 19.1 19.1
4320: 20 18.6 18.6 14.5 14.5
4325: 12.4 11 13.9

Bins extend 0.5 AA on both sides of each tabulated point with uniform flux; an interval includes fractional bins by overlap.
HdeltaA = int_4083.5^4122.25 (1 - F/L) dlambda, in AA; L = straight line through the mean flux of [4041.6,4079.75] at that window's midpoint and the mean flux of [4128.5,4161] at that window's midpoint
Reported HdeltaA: -1.9 AA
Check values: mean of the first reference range 16.3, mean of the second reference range 18.2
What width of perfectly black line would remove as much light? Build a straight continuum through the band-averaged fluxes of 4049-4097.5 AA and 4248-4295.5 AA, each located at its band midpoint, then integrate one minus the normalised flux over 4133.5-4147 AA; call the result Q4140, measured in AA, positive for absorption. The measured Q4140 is -0.8 AA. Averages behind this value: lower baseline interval 17.4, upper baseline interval 16.5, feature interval 18.1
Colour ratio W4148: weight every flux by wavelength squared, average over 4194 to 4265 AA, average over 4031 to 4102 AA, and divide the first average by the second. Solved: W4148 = 1.1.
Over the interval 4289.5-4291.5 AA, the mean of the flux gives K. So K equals 14.2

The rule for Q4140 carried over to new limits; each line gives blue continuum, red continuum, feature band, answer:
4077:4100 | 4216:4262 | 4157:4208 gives -2.2 AA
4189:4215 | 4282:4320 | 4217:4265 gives -0.9 AA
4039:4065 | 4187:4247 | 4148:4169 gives -1.7 AA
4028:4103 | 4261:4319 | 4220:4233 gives -0.8 AA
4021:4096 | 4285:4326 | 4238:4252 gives -1.8 AA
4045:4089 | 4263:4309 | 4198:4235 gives -3.7 AA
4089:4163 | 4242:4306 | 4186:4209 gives -0.6 AA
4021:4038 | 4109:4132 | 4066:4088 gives 0.7 AA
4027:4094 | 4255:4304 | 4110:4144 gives -4.1 AA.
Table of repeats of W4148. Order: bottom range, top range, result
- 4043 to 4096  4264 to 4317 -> 0.99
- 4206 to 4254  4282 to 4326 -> 0.89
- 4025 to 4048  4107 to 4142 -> 1.20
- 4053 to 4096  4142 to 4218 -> 1.10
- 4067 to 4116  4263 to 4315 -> 0.94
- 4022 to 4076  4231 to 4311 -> 1.07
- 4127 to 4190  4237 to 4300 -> 0.95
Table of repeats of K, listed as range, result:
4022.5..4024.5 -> 16.8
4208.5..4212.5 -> 18.2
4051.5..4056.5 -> 16.1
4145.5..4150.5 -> 18.8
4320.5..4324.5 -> 16.6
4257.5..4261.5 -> 15.7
